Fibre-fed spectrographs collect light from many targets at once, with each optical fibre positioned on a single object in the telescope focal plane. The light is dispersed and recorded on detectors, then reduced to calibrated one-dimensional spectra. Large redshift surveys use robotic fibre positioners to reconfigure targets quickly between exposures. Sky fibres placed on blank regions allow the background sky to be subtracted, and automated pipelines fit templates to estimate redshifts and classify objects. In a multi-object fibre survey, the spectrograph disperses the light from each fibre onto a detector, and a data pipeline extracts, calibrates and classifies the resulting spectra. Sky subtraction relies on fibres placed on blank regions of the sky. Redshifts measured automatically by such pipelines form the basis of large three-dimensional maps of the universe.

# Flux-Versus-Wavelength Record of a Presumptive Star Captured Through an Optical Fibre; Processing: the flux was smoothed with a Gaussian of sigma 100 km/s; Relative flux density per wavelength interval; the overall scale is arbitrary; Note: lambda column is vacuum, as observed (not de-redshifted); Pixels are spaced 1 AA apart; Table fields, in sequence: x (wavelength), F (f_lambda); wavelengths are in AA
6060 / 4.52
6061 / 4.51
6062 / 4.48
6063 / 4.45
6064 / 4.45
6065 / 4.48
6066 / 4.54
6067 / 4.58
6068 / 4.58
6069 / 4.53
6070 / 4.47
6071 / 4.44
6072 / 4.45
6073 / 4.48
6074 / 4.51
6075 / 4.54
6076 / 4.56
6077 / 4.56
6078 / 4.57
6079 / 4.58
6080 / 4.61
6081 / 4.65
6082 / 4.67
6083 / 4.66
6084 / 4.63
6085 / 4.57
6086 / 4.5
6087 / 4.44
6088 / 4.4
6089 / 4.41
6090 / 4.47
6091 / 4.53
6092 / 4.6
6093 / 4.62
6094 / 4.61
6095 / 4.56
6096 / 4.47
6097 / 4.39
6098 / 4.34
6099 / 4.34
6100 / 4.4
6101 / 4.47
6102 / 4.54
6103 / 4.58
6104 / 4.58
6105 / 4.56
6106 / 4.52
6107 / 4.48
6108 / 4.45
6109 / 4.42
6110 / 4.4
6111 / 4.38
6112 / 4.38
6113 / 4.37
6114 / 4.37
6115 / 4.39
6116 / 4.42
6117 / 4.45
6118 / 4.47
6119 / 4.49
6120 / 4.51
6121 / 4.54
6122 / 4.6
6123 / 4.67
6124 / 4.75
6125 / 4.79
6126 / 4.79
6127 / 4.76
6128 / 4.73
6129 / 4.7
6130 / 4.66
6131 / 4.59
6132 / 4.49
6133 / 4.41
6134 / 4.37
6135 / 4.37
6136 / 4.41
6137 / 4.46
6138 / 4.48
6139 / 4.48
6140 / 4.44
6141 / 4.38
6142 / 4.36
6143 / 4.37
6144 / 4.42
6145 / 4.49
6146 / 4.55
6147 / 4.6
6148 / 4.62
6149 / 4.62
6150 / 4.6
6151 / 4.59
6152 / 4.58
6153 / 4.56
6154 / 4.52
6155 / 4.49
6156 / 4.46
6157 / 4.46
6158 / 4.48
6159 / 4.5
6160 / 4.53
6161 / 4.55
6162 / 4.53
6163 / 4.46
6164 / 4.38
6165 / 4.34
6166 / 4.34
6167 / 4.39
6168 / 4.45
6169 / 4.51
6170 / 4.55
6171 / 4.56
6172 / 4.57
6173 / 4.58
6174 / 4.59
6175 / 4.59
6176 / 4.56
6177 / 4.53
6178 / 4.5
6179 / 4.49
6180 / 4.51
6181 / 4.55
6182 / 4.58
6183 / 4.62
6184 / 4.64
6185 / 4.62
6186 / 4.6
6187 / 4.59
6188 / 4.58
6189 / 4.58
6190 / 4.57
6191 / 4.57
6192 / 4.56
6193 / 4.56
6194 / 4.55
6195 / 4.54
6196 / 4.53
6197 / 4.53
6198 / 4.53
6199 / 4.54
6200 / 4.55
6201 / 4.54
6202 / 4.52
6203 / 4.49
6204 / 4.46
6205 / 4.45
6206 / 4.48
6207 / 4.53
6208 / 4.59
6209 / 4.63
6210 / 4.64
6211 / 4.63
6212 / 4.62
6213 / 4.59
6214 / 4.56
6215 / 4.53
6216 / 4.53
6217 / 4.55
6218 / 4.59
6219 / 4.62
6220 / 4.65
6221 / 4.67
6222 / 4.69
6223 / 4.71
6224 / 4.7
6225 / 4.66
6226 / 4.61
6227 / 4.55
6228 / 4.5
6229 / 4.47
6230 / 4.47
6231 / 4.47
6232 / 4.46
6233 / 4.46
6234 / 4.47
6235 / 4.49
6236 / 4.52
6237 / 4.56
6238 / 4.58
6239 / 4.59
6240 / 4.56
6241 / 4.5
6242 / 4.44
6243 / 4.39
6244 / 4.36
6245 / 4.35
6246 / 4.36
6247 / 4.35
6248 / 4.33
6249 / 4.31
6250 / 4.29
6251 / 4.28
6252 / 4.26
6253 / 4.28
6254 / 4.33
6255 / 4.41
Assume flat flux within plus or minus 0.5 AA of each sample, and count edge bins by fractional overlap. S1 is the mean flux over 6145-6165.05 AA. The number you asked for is 4.52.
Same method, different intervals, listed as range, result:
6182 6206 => 4.55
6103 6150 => 4.51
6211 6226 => 4.62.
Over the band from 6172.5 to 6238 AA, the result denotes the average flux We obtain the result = 4.56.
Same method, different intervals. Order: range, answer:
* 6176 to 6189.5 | 4.57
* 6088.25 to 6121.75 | 4.47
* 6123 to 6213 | 4.54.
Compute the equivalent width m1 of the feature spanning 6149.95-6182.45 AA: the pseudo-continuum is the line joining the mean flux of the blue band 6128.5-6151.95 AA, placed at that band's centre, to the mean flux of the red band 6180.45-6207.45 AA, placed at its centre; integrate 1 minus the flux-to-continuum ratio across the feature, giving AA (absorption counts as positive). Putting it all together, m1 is 0.1 AA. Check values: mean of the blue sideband 4.5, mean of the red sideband 4.55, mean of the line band 4.51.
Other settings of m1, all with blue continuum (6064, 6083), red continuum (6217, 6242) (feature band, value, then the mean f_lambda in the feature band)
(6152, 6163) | 0.1 AA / 4.51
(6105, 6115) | 0.3 AA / 4.42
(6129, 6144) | 0.3 AA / 4.46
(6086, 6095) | 0.1 AA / 4.51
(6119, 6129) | -0.3 AA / 4.67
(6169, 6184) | 0.0 AA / 4.56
